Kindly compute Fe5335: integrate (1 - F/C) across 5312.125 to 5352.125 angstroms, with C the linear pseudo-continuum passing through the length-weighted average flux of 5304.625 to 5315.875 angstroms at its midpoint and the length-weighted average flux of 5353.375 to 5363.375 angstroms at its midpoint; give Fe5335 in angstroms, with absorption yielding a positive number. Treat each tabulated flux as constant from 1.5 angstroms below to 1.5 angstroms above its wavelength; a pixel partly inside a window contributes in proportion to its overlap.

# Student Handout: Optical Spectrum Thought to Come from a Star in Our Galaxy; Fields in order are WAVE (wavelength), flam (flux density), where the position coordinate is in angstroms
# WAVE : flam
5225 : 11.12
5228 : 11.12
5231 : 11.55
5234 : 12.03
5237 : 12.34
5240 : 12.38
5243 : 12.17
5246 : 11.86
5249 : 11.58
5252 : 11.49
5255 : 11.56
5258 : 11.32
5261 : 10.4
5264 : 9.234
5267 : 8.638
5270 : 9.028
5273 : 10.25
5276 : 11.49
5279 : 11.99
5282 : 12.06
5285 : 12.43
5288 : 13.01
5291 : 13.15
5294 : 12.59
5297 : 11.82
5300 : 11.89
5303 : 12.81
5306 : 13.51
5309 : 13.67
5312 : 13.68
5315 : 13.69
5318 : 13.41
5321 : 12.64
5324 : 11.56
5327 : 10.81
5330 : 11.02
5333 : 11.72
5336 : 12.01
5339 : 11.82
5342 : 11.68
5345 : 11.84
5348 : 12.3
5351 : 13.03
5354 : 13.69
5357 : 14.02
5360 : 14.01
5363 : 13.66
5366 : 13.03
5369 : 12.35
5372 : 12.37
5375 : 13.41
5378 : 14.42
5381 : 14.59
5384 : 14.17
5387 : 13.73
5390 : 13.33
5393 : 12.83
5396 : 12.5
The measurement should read 4.6 angstroms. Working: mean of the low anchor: 13.6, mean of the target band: 12.2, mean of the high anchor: 13.9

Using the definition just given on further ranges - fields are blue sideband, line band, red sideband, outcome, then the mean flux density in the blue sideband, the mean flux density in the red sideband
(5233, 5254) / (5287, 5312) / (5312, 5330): -1.2 angstroms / 12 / 12.4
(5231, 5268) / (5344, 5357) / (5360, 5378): 0.0 angstroms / 11.3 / 13.2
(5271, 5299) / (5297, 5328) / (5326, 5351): -2.3 angstroms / 12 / 11.7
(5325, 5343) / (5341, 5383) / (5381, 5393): -1.7 angstroms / 11.5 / 13.7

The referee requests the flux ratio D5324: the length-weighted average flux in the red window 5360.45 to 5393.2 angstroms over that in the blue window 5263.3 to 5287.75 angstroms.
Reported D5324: 1.2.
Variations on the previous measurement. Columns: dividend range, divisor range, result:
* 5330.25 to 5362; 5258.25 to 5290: 1.15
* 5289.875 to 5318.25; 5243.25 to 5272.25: 1.22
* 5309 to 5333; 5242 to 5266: 1.12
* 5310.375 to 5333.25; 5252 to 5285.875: 1.15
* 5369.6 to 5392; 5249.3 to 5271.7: 1.32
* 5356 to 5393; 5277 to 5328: 1.07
